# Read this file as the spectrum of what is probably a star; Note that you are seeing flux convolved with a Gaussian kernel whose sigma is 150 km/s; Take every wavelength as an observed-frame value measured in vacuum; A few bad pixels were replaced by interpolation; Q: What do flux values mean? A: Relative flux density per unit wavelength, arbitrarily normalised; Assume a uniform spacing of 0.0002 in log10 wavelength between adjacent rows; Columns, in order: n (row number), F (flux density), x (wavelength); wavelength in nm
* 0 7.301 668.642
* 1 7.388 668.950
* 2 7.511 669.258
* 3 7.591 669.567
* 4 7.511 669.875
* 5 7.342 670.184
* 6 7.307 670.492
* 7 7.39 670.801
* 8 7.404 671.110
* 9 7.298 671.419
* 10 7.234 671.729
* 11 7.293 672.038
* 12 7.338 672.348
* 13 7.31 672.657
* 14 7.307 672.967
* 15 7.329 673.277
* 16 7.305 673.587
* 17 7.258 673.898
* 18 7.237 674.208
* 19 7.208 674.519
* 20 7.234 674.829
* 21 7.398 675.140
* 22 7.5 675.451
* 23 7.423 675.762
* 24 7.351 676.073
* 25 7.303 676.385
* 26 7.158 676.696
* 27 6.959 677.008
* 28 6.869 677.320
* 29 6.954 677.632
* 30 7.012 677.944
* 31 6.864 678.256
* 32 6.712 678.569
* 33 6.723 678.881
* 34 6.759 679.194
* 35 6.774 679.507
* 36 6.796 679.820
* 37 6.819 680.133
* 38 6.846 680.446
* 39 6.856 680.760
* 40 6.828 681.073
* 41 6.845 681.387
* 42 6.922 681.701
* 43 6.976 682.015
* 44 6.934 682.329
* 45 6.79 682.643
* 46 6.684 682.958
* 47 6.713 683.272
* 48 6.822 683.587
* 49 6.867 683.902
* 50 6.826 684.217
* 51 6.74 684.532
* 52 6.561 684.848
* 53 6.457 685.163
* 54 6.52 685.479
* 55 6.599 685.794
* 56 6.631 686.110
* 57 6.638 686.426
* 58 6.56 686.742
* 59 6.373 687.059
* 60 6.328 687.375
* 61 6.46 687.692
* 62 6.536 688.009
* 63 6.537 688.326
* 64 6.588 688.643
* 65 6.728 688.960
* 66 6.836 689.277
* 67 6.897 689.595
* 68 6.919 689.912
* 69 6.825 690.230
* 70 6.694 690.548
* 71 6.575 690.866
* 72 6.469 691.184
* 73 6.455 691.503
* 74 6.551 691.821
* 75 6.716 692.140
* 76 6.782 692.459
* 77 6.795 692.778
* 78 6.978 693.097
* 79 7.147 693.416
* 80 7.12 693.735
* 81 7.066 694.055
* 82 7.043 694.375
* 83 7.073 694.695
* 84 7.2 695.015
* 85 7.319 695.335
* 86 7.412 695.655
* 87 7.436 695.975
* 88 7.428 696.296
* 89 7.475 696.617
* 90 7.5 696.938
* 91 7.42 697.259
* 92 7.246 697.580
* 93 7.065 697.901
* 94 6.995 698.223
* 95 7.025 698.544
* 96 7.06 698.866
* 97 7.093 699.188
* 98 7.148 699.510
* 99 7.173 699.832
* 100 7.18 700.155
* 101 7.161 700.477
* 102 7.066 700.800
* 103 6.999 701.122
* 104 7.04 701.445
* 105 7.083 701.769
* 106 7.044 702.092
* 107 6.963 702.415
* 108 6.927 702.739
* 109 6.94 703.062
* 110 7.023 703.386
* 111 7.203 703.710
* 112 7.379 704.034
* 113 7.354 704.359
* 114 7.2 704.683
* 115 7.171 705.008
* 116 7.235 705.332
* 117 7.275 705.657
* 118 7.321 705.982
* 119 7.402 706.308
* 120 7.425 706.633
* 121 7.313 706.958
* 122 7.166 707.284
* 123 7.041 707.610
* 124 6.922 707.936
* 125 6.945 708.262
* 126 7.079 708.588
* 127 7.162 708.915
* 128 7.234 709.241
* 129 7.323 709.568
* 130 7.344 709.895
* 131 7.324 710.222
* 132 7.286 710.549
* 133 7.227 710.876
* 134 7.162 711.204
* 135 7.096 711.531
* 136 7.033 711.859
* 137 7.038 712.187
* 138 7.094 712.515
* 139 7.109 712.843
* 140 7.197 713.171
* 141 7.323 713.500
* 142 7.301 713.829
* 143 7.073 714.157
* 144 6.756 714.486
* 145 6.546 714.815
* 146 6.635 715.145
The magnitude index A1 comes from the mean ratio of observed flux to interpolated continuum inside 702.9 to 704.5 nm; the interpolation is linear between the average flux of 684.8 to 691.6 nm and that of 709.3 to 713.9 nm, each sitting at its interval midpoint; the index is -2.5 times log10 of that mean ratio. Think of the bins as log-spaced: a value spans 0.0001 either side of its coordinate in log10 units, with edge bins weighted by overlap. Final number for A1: -0.027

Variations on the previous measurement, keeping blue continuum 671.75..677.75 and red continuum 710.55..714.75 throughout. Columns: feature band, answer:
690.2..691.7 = 0.10 mag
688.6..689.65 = 0.07 mag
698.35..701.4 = 0.01 mag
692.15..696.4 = 0.01 mag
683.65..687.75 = 0.10 mag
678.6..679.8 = 0.07 mag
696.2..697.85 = -0.03 mag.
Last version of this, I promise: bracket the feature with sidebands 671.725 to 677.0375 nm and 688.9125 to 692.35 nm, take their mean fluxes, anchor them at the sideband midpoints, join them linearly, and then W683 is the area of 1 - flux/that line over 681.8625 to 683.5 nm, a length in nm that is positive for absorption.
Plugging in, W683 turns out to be 0.04 nm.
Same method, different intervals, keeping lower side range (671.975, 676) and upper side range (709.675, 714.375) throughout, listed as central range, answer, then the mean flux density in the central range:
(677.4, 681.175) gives 0.24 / 6.83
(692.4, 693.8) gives 0.05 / 6.97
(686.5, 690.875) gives 0.38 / 6.63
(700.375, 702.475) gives 0.05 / 7.05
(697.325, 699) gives 0.03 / 7.1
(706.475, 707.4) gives -0.01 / 7.31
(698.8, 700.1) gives 0.02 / 7.13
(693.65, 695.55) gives 0.03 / 7.14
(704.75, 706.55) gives -0.02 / 7.28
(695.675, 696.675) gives -0.03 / 7.44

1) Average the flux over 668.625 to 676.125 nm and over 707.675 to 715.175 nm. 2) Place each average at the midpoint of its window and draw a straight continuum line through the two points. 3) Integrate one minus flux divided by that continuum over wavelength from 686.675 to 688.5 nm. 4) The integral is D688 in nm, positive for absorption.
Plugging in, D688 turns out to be 0.20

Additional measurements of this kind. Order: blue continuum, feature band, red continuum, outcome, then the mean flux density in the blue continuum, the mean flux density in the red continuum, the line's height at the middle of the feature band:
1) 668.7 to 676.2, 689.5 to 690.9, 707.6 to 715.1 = 0.086 nm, 7.35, 7.11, 7.24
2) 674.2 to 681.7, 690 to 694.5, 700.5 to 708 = 0.183 nm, 7.01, 7.16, 7.09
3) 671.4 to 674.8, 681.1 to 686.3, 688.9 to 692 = 0.134 nm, 7.28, 6.69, 6.92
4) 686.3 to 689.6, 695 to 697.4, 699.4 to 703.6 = -0.189 nm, 6.57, 7.06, 6.87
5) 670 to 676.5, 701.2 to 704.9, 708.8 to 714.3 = 0.062 nm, 7.32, 7.2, 7.23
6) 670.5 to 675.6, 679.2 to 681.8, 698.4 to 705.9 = 0.156 nm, 7.31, 7.12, 7.26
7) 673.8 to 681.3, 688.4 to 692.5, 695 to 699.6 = 0.280 nm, 7.03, 7.26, 7.18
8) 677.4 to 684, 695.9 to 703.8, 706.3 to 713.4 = -0.097 nm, 6.83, 7.17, 7.06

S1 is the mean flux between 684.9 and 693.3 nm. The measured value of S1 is 6.64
